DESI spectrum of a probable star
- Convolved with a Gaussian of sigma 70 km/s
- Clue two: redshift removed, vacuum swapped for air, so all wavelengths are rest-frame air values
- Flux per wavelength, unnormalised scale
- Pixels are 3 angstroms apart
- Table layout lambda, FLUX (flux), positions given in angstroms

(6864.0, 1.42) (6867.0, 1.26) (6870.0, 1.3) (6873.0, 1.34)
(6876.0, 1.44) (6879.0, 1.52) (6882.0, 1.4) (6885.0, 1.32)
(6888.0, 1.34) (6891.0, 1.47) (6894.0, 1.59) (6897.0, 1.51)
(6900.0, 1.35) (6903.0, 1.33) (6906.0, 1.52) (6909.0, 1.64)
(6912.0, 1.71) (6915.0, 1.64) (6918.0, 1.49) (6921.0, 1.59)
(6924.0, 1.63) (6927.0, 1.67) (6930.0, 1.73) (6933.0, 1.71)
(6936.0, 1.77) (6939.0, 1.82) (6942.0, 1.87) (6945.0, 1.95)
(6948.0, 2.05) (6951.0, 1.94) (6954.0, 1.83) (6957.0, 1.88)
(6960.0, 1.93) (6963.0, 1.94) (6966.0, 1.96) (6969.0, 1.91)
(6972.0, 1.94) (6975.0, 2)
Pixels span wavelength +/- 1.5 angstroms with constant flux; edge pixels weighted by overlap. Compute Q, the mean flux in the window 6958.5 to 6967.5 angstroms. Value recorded 1.94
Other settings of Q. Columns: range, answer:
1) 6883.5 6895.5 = 1.43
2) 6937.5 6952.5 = 1.93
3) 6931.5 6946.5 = 1.82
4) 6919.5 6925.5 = 1.61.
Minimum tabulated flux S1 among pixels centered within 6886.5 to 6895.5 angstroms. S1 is 1.34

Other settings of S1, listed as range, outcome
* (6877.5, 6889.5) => 1.32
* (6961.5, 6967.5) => 1.94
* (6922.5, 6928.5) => 1.63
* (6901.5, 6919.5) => 1.33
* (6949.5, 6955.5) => 1.83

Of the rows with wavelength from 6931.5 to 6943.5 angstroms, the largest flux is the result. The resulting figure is 1.87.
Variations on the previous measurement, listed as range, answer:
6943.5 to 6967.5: 2.05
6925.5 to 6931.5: 1.73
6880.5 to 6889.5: 1.4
